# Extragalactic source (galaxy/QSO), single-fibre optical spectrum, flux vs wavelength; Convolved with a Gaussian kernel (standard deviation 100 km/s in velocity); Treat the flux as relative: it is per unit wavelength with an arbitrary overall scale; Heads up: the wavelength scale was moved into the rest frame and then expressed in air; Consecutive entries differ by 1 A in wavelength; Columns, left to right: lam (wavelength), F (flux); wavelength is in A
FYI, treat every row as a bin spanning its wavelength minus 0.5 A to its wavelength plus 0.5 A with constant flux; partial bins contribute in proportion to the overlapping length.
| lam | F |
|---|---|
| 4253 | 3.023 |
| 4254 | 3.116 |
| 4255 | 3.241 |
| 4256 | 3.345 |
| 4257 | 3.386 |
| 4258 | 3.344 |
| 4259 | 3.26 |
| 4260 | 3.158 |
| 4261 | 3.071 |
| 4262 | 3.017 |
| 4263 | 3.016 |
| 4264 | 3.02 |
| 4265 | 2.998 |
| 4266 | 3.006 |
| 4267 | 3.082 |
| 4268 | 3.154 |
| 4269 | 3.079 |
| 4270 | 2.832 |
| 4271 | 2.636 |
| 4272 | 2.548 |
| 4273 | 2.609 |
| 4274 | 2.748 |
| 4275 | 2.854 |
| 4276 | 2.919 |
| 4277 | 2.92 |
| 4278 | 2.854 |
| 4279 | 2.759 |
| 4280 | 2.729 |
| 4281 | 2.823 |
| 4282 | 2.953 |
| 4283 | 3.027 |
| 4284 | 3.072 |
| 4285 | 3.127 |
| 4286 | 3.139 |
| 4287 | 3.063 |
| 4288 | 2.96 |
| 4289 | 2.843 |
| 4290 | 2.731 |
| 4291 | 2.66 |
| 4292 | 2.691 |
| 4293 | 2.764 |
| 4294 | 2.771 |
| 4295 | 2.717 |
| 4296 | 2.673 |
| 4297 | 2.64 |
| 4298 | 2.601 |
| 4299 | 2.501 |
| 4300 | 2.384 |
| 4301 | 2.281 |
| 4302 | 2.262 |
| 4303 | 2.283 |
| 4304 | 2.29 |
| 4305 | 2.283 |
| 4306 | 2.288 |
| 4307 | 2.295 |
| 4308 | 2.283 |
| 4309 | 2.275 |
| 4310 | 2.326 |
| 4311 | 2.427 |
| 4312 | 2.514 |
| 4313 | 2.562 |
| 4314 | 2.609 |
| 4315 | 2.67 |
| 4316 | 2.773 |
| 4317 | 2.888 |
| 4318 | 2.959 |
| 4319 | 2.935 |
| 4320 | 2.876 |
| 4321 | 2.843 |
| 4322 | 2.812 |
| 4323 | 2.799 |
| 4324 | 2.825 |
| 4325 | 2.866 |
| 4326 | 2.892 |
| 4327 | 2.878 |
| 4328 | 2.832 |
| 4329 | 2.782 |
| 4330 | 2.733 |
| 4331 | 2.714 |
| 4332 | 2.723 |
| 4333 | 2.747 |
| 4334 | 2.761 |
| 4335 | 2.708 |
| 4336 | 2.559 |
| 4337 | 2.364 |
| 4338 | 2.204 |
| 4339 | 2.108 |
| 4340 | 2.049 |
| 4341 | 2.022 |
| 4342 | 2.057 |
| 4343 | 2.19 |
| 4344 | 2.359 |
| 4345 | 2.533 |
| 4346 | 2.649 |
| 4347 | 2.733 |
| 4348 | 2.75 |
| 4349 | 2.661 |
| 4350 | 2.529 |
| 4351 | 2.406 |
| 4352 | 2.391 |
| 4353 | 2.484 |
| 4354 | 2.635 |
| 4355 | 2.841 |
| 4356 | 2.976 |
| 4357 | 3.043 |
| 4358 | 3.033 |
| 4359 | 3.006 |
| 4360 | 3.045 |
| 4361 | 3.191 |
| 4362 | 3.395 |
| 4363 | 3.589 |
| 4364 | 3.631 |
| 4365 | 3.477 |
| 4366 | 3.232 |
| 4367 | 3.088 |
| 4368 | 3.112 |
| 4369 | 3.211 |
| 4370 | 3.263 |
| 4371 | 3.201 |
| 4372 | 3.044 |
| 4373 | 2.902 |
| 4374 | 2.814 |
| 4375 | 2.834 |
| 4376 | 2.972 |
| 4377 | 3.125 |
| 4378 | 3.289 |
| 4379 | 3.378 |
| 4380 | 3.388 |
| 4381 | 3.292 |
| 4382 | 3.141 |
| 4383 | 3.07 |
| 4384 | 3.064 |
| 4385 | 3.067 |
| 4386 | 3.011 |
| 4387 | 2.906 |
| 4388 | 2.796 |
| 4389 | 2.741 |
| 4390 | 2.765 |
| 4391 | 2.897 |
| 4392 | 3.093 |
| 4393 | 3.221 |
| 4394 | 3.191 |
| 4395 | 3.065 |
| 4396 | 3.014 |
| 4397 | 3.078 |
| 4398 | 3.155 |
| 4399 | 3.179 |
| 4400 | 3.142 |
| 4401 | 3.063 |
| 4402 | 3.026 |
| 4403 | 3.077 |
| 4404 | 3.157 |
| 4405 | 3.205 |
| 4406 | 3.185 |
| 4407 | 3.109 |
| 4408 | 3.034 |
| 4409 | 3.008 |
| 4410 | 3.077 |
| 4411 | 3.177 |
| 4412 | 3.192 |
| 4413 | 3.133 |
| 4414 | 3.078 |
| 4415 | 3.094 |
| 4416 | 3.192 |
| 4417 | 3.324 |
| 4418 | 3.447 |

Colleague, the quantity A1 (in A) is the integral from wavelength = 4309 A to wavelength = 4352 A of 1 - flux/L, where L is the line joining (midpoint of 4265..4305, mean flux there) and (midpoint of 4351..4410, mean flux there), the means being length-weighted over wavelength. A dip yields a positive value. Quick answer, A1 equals 4.50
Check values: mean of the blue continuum 2.77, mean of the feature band 2.6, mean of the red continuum 3.07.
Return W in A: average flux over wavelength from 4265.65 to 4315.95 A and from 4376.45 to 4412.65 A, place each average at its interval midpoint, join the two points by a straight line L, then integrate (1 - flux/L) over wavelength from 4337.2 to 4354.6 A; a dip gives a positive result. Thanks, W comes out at 3.0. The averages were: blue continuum 2.69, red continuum 3.09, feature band 2.4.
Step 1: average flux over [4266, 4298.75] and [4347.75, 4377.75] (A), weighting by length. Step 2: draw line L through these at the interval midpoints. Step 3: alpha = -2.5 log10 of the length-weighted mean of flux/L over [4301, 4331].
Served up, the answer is 0.11 mag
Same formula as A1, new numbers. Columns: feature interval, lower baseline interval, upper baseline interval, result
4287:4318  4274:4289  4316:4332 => 3.5 A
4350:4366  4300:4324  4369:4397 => -0.7 A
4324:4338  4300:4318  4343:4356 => -1.1 A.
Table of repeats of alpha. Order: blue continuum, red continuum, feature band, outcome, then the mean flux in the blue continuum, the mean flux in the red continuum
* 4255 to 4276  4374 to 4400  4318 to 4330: 0.07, 3.01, 3.07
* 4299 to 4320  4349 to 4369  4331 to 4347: 0.15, 2.49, 3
